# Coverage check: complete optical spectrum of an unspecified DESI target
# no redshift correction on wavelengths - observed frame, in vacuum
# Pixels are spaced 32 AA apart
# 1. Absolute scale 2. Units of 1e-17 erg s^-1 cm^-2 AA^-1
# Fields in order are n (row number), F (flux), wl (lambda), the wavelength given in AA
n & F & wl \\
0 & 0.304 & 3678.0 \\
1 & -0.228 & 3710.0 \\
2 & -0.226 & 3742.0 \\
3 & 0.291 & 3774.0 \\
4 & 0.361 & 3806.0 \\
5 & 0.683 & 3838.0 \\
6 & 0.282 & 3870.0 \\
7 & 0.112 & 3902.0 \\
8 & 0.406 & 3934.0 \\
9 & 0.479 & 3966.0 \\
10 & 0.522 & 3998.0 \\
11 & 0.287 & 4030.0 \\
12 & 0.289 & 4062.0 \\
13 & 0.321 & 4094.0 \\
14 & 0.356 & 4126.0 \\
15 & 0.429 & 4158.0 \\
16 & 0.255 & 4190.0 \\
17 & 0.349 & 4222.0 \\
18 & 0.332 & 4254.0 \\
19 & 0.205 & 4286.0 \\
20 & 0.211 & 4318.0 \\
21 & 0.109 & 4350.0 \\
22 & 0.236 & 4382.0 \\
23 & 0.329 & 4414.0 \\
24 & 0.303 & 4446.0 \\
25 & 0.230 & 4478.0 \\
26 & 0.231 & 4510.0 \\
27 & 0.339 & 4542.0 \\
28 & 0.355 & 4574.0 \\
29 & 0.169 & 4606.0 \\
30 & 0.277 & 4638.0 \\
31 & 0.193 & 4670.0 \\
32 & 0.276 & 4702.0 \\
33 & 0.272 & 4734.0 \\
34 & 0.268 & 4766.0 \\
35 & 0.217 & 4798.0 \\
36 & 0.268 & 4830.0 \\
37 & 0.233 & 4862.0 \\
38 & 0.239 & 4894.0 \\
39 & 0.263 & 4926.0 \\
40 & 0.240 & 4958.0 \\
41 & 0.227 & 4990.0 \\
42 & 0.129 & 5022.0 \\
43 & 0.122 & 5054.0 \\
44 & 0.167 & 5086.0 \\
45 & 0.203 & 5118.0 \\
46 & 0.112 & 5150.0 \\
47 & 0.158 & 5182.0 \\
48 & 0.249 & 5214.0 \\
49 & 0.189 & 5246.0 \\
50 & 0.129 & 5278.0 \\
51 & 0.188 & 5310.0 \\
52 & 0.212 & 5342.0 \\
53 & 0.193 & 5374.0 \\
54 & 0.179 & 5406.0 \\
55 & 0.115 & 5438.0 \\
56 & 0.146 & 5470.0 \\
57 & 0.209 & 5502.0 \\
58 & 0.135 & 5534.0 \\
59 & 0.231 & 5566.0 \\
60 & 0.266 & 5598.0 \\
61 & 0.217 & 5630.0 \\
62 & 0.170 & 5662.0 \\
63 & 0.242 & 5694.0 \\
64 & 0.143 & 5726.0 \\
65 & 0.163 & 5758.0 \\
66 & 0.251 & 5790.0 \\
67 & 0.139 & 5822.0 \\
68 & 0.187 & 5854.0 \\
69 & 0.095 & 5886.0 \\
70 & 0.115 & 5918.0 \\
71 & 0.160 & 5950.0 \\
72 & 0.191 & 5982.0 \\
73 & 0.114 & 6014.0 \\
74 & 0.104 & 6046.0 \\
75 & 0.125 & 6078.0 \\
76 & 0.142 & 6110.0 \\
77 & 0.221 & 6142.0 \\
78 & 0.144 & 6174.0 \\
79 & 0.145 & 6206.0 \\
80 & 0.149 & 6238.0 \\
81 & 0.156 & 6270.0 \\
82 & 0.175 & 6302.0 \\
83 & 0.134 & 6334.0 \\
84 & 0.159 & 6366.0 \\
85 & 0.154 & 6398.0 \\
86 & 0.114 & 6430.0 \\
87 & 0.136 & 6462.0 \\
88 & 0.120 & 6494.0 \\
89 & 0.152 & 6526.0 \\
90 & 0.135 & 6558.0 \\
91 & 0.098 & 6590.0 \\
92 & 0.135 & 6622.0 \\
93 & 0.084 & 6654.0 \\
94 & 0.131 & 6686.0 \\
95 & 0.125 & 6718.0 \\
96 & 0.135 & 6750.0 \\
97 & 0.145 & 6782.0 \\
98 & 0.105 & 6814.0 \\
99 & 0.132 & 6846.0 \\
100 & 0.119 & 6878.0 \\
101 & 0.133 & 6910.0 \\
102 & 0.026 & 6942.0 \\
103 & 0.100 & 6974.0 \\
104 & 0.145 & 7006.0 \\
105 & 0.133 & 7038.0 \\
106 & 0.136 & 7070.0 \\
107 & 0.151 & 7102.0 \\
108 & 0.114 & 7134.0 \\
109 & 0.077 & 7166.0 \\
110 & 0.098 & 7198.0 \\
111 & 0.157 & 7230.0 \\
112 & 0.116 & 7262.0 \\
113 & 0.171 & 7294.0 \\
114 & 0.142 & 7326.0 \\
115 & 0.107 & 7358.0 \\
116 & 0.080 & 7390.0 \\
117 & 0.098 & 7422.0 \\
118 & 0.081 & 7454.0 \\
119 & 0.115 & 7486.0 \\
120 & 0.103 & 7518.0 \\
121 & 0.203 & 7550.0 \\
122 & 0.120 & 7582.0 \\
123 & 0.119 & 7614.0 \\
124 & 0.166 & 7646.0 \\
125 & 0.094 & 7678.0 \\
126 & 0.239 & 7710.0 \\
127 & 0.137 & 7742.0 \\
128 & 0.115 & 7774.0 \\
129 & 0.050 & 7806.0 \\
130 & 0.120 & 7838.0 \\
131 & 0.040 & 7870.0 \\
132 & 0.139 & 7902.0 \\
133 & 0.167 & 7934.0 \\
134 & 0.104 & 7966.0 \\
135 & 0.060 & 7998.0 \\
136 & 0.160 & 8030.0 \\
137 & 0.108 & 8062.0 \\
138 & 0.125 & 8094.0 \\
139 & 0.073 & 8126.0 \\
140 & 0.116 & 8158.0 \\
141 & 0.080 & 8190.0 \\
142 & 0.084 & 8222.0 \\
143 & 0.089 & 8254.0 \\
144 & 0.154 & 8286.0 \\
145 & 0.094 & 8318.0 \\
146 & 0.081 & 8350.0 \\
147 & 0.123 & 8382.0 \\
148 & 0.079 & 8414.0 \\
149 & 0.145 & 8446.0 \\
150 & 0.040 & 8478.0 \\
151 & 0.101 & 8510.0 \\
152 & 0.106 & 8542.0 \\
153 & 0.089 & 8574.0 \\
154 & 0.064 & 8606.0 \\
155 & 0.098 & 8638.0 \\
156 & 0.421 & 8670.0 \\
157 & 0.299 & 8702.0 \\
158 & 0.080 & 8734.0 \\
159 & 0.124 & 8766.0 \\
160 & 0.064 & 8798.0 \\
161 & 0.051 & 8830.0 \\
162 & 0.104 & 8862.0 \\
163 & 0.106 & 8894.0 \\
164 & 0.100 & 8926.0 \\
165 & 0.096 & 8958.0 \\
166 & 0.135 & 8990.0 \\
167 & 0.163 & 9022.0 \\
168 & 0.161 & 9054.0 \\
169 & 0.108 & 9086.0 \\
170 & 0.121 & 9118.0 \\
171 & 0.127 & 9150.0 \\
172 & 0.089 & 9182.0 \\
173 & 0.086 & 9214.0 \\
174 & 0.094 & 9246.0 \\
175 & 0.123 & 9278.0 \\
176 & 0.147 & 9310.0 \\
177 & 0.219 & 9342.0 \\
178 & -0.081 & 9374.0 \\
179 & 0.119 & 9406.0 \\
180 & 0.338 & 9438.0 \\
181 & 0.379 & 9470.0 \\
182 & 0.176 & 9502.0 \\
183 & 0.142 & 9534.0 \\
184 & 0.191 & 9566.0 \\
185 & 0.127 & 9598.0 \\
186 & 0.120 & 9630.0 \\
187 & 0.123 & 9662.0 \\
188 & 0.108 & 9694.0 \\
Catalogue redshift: 1.329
